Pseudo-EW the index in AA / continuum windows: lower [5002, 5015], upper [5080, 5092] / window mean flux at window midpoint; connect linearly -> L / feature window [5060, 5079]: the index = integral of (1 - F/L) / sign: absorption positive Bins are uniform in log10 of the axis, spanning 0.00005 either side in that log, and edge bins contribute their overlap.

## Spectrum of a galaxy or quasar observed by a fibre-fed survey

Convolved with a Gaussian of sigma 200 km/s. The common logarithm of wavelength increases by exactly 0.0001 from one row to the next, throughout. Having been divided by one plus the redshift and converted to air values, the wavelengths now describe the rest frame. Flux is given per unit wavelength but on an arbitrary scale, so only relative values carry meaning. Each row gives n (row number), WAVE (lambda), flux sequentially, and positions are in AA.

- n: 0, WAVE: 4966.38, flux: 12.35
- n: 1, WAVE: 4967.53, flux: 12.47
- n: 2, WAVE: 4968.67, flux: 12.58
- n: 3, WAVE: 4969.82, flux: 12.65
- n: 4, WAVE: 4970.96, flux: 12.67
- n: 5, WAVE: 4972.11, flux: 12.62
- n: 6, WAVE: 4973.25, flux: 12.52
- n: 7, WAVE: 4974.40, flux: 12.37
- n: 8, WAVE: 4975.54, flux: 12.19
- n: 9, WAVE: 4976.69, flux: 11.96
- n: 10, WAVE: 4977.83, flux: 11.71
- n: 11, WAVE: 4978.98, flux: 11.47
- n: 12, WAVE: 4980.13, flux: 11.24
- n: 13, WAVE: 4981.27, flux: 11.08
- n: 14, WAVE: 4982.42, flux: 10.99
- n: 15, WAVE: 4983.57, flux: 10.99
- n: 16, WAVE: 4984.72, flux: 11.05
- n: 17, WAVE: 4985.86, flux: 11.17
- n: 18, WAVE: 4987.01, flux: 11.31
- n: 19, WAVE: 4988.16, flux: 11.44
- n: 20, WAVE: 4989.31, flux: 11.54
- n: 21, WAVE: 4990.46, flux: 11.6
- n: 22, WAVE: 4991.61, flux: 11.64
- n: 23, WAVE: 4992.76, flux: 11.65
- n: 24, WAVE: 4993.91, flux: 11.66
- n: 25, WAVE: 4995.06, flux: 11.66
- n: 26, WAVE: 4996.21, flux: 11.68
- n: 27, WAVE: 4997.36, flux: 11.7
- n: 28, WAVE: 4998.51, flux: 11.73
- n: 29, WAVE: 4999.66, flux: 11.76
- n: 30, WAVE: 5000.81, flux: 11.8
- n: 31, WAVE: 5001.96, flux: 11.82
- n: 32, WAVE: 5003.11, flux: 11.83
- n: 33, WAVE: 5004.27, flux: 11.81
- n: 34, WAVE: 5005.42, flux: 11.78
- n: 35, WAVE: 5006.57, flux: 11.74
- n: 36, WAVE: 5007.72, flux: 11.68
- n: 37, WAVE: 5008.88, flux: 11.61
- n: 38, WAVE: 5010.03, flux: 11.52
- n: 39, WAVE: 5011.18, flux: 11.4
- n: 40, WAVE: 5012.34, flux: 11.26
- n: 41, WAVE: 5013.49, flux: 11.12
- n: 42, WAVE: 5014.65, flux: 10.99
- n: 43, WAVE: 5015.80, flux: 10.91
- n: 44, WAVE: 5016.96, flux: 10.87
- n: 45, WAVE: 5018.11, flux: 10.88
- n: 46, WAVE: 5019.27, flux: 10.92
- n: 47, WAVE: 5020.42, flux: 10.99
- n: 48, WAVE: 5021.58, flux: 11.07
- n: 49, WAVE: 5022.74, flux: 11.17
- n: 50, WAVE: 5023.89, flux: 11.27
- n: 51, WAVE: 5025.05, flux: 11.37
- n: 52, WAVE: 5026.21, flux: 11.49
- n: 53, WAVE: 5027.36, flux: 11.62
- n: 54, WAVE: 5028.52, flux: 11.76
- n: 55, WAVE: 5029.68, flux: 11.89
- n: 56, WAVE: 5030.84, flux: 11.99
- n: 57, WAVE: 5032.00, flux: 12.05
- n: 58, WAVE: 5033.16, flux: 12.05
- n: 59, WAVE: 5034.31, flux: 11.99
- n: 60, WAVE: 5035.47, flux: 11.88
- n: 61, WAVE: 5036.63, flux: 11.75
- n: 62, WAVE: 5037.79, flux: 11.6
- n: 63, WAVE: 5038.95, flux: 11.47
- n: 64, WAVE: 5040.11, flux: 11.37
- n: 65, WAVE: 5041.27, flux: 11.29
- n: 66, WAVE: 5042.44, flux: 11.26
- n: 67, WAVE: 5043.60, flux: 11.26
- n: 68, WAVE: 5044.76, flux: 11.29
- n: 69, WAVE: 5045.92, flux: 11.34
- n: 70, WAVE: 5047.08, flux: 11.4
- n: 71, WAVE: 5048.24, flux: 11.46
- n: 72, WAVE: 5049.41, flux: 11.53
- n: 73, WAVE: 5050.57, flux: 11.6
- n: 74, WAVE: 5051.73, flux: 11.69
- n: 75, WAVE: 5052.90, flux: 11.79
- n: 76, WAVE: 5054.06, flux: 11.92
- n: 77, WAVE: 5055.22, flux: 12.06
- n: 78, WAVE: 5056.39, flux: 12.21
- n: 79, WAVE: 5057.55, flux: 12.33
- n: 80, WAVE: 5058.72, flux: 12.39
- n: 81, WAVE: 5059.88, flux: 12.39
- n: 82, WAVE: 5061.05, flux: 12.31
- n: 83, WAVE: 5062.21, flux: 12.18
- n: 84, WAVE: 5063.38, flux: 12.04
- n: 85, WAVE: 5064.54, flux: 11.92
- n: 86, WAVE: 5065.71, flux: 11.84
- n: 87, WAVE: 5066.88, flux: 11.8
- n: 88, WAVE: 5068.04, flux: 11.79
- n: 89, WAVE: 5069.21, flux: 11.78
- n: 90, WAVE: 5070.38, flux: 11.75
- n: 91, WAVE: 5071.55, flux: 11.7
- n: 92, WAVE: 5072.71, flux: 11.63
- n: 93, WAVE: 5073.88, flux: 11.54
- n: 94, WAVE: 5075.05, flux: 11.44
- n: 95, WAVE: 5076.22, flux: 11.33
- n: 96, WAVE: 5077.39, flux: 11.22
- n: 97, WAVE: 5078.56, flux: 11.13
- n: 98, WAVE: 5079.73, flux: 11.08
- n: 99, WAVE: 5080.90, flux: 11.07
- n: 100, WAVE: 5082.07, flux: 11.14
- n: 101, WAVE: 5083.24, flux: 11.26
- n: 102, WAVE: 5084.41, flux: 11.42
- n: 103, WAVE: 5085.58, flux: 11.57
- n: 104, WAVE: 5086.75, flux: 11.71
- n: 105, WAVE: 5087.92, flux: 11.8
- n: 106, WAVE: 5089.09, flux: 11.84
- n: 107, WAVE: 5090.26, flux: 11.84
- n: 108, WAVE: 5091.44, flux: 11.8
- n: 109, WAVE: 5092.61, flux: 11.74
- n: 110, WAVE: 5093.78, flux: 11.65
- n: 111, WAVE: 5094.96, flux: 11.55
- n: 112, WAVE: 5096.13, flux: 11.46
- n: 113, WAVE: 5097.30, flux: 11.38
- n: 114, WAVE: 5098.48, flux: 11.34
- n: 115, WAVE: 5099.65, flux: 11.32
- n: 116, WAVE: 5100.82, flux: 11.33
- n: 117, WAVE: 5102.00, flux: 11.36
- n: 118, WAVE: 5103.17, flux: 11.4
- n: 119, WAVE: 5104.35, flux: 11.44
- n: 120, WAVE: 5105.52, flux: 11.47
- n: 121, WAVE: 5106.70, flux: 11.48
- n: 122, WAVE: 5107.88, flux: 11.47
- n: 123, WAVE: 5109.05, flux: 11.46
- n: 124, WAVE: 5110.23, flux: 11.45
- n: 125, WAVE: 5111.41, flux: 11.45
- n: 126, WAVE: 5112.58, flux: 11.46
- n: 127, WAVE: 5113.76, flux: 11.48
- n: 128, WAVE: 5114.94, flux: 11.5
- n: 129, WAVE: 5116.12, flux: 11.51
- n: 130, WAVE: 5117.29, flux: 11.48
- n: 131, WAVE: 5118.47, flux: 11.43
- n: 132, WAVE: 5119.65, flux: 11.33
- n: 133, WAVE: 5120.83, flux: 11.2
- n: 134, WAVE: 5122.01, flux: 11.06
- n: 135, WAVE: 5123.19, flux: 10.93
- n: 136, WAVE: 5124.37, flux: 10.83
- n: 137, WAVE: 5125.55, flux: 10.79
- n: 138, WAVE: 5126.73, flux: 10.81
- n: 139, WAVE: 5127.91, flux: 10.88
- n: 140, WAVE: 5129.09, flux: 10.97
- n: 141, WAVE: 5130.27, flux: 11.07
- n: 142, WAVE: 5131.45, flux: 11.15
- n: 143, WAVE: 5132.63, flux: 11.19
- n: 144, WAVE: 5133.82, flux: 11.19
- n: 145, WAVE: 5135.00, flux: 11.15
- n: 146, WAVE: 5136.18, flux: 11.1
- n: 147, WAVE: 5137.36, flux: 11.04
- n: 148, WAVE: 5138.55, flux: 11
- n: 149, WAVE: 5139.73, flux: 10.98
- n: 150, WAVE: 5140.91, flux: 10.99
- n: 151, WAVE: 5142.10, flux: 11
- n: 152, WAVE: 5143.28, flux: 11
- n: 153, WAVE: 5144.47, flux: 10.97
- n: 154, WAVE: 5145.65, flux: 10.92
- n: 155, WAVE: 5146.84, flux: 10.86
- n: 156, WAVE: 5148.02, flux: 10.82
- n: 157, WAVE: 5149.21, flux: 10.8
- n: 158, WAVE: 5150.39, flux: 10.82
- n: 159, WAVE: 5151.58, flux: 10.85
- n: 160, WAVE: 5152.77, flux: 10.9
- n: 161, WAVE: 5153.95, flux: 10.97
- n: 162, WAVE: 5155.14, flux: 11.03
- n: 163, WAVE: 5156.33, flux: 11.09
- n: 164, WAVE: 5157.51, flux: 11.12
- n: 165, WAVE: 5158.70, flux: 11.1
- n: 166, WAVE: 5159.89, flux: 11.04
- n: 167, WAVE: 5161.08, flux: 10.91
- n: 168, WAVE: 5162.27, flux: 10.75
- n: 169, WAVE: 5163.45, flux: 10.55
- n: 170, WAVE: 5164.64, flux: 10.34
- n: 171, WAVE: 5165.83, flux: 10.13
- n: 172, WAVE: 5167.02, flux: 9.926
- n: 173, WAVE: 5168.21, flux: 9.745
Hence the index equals -0.3 AA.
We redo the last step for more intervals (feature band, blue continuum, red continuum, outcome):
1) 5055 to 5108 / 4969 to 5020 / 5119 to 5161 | -1.92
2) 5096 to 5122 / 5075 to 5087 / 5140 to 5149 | -0.65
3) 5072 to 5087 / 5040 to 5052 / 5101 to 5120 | 0.10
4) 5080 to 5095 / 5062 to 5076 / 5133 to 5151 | 0.00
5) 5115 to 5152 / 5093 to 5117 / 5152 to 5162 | 0.54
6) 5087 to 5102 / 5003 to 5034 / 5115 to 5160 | -0.53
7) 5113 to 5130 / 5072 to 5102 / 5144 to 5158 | 0.03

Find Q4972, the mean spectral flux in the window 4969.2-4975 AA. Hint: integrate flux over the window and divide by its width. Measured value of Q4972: 12.6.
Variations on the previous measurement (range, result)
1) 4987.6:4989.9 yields 11.5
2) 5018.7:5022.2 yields 11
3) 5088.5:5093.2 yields 11.8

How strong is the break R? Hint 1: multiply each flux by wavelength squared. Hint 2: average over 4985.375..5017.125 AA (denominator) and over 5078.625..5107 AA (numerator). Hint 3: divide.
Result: 1.03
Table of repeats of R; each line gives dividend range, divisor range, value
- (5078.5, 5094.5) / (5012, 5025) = 1.07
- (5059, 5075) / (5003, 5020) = 1.07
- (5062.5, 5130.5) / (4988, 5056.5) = 1.02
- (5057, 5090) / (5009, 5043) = 1.04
